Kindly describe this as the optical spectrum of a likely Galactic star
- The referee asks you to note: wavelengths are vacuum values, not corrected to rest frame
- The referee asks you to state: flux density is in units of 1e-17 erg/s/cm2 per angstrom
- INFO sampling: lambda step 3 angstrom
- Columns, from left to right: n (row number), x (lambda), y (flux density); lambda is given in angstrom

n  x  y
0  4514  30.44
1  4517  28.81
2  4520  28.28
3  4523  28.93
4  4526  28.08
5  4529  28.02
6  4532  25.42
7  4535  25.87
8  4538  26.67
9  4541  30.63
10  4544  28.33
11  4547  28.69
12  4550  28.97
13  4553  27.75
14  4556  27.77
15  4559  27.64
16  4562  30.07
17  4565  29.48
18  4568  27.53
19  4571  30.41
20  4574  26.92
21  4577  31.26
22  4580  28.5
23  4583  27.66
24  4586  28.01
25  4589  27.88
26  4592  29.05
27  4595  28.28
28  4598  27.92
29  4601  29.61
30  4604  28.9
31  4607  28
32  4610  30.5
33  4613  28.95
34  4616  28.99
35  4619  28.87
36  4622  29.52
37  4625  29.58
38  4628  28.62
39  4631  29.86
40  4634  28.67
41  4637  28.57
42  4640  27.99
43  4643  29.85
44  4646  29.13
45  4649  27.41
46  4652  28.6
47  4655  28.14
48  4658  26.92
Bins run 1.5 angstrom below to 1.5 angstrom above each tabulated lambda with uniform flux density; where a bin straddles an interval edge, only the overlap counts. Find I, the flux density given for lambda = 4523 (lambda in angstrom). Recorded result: 28.93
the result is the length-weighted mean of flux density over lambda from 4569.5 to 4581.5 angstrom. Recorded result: 29.3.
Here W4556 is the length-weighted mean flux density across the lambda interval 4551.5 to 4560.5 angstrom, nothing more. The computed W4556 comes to 27.7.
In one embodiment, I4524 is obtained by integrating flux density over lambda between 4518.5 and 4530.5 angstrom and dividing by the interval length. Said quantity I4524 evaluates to 28.3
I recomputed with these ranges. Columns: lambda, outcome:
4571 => 30.41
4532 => 25.42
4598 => 27.92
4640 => 27.99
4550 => 28.97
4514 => 30.44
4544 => 28.33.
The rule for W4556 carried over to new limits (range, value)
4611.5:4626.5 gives 29.2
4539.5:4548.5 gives 29.2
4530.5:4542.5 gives 27.1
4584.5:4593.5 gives 28.3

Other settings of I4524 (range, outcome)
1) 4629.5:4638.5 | 29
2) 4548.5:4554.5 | 28.4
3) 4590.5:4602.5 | 28.7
